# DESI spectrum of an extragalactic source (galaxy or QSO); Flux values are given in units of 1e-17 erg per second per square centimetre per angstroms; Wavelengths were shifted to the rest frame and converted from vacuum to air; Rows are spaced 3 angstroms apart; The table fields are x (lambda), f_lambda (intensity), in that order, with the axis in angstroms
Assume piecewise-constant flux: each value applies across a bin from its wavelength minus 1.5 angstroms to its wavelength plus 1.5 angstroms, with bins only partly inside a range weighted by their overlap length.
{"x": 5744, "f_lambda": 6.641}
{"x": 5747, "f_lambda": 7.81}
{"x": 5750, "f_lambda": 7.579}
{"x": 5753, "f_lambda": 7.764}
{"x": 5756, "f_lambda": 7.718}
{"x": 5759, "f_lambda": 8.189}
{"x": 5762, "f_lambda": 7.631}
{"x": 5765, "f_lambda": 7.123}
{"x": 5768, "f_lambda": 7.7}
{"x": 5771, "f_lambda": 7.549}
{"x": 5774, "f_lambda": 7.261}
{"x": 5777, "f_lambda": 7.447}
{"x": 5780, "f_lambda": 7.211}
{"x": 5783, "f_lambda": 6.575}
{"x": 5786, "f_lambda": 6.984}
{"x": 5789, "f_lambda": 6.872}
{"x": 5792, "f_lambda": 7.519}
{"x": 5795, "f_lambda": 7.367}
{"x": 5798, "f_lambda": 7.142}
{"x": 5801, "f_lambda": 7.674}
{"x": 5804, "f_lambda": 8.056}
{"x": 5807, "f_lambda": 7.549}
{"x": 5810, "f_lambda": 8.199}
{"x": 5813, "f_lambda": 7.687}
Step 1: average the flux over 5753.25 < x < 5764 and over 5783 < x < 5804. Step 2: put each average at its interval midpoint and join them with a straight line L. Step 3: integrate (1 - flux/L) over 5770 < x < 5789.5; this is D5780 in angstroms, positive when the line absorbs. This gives 0.9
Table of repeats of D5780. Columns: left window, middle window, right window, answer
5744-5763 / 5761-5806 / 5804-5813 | 2.61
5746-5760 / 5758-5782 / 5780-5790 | -0.58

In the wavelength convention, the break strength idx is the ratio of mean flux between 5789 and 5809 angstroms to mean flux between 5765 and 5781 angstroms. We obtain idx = 1.0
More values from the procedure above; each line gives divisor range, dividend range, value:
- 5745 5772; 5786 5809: 0.97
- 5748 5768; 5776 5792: 0.92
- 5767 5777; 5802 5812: 1.06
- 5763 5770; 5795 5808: 1.02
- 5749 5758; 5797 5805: 0.99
